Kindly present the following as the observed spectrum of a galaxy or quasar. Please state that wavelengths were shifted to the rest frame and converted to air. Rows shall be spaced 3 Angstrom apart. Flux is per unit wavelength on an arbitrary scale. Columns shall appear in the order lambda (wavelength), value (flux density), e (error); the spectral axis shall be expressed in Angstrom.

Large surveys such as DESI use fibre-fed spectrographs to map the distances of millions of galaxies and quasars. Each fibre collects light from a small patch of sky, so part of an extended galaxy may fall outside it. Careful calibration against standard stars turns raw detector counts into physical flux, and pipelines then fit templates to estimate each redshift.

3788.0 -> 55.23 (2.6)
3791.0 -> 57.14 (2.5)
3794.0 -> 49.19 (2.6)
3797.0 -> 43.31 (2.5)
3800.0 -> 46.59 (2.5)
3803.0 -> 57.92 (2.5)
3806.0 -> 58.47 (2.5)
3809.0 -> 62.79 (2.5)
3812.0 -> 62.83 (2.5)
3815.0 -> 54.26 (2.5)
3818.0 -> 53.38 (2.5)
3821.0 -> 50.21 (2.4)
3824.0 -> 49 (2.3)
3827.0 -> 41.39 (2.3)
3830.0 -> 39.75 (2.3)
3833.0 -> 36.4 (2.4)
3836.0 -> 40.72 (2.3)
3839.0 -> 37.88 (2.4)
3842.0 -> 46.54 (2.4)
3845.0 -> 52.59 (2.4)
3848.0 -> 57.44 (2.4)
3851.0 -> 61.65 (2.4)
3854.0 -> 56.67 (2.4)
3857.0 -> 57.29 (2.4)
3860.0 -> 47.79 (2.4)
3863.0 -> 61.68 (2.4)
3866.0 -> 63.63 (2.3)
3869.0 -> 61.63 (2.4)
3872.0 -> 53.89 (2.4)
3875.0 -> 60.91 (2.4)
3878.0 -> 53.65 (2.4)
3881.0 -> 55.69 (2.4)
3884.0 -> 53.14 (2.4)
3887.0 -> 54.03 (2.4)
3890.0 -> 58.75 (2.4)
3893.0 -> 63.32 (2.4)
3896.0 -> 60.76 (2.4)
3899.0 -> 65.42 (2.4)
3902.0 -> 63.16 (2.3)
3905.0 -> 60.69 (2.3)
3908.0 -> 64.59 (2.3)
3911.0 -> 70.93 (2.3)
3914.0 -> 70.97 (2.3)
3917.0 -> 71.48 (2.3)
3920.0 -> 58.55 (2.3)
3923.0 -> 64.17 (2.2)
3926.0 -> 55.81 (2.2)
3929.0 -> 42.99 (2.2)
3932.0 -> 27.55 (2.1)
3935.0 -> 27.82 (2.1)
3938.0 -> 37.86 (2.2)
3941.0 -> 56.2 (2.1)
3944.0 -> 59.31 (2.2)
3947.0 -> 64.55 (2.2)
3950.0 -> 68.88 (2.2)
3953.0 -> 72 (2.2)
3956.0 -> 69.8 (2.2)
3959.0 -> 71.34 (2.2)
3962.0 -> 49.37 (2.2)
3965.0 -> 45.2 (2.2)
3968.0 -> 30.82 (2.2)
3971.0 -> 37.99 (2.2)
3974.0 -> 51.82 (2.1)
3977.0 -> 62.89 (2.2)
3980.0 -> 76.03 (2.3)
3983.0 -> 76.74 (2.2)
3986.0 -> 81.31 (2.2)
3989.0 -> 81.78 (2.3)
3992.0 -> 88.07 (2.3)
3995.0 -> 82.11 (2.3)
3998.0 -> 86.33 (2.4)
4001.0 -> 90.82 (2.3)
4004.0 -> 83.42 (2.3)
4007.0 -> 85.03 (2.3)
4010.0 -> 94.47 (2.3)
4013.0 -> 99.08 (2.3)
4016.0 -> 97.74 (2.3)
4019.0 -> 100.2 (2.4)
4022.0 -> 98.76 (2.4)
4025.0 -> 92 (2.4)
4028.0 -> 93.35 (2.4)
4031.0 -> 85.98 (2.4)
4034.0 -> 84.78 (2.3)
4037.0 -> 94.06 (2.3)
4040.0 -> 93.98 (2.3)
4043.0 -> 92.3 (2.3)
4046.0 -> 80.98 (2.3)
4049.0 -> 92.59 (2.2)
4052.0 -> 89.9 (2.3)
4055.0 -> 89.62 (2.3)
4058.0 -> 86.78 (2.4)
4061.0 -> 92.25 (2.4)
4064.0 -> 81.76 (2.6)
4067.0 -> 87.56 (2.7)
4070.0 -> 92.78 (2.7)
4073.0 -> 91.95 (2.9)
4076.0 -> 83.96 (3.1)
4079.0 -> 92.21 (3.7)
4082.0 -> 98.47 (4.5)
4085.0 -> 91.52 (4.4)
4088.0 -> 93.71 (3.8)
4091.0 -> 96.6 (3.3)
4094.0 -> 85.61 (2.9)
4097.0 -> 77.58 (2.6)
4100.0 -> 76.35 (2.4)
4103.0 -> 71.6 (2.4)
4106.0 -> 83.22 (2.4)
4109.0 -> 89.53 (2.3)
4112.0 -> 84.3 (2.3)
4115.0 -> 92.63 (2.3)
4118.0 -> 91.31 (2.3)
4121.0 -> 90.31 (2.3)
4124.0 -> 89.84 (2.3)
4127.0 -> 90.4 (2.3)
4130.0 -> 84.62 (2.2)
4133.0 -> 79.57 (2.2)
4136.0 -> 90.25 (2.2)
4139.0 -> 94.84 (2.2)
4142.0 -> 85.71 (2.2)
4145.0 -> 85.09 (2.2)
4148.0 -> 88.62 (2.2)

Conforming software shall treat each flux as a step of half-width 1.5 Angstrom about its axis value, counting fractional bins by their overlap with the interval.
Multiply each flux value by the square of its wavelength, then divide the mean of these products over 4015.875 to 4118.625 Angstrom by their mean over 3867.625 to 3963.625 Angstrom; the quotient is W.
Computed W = 1.6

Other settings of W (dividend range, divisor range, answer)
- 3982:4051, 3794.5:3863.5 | 1.93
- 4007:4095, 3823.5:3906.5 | 1.85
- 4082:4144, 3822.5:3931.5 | 1.76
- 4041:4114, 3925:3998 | 1.55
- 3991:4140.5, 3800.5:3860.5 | 1.96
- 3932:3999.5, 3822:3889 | 1.26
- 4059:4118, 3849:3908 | 1.66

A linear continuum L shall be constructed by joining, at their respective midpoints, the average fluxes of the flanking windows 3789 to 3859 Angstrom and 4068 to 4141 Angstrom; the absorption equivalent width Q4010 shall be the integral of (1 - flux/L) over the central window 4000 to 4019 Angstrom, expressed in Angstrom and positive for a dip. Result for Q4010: -4.3 Angstrom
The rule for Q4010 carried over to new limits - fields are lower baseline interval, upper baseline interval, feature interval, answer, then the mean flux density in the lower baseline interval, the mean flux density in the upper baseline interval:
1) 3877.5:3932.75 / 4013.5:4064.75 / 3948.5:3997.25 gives 6.4 Angstrom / 59.2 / 91.3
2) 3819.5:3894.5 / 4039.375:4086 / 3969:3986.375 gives 2.9 Angstrom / 52.6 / 89.8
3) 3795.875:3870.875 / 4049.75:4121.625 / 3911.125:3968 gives 9.4 Angstrom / 52.1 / 88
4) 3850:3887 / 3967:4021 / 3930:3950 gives 6.5 Angstrom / 57.1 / 78.8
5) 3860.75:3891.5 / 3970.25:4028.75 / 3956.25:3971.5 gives 5.3 Angstrom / 57.5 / 83.4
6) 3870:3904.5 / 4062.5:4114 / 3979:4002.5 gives -3.1 Angstrom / 58.5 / 87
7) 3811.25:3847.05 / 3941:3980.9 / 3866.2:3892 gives -2.9 Angstrom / 46.9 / 58.1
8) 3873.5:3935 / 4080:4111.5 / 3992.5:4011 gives -3.7 Angstrom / 58.1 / 86.4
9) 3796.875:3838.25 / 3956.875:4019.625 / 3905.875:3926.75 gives -0.5 Angstrom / 49.8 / 74.5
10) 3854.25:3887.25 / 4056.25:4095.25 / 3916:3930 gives 1.4 Angstrom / 56.8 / 90.4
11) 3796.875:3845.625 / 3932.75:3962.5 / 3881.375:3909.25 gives -3.3 Angstrom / 49.2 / 57.2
